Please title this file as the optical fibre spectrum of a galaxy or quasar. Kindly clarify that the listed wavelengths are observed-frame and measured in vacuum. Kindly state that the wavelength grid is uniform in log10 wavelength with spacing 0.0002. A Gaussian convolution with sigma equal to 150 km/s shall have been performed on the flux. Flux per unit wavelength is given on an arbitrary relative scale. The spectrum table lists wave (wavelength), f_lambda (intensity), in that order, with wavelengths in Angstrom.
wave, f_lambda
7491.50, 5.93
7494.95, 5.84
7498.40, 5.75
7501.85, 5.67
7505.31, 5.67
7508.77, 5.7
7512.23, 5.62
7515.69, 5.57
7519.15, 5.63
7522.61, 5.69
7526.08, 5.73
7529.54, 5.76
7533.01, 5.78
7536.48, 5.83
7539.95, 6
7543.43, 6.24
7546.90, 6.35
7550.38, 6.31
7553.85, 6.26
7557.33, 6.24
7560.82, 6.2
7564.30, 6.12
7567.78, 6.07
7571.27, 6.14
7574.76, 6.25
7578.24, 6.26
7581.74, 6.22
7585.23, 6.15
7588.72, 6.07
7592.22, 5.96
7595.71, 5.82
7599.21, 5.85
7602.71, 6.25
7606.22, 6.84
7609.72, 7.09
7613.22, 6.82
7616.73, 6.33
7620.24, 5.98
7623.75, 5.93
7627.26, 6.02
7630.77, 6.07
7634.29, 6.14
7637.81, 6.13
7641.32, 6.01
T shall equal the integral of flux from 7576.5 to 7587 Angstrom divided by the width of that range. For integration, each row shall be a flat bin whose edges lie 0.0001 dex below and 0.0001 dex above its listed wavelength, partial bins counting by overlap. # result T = 6.21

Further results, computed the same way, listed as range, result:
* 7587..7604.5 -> 5.99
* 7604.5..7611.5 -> 6.97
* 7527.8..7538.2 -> 5.79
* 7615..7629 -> 6.06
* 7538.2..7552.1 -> 6.22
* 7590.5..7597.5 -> 5.89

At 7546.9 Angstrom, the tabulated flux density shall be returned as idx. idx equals 6.35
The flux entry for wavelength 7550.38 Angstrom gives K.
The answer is 6.31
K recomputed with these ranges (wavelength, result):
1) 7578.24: 6.26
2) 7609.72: 7.09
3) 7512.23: 5.62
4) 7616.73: 6.33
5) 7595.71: 5.82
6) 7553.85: 6.26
